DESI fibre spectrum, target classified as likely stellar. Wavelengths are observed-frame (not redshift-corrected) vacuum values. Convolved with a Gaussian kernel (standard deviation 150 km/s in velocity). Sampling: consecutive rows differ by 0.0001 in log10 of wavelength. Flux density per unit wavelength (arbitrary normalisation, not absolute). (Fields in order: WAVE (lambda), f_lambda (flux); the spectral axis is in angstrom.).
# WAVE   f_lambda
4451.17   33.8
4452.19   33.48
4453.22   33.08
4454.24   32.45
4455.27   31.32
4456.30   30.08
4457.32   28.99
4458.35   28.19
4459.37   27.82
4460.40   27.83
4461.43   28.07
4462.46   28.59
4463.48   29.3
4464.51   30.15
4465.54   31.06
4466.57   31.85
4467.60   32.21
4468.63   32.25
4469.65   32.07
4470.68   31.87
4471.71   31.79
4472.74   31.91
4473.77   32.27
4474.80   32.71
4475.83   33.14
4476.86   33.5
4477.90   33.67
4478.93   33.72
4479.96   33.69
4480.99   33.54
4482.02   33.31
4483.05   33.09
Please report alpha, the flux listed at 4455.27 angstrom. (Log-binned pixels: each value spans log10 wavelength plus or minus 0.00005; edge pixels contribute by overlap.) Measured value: 31.32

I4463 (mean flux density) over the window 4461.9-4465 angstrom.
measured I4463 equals 29.4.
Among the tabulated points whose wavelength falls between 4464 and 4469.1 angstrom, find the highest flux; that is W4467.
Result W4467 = 32.25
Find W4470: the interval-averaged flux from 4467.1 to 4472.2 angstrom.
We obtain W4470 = 32.1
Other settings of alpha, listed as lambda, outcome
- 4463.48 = 29.3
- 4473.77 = 32.27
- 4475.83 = 33.14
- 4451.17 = 33.8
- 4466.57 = 31.85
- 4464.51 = 30.15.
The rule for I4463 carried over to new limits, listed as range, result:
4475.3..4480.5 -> 33.5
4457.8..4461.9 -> 28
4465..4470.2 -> 31.9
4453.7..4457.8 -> 30.8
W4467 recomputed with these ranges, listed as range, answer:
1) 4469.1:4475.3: 32.71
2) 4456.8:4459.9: 28.99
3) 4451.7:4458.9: 33.48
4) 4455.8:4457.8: 30.08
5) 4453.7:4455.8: 32.45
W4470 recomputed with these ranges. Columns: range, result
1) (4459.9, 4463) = 28.2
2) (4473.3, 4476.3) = 32.7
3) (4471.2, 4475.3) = 32.2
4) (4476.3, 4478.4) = 33.4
